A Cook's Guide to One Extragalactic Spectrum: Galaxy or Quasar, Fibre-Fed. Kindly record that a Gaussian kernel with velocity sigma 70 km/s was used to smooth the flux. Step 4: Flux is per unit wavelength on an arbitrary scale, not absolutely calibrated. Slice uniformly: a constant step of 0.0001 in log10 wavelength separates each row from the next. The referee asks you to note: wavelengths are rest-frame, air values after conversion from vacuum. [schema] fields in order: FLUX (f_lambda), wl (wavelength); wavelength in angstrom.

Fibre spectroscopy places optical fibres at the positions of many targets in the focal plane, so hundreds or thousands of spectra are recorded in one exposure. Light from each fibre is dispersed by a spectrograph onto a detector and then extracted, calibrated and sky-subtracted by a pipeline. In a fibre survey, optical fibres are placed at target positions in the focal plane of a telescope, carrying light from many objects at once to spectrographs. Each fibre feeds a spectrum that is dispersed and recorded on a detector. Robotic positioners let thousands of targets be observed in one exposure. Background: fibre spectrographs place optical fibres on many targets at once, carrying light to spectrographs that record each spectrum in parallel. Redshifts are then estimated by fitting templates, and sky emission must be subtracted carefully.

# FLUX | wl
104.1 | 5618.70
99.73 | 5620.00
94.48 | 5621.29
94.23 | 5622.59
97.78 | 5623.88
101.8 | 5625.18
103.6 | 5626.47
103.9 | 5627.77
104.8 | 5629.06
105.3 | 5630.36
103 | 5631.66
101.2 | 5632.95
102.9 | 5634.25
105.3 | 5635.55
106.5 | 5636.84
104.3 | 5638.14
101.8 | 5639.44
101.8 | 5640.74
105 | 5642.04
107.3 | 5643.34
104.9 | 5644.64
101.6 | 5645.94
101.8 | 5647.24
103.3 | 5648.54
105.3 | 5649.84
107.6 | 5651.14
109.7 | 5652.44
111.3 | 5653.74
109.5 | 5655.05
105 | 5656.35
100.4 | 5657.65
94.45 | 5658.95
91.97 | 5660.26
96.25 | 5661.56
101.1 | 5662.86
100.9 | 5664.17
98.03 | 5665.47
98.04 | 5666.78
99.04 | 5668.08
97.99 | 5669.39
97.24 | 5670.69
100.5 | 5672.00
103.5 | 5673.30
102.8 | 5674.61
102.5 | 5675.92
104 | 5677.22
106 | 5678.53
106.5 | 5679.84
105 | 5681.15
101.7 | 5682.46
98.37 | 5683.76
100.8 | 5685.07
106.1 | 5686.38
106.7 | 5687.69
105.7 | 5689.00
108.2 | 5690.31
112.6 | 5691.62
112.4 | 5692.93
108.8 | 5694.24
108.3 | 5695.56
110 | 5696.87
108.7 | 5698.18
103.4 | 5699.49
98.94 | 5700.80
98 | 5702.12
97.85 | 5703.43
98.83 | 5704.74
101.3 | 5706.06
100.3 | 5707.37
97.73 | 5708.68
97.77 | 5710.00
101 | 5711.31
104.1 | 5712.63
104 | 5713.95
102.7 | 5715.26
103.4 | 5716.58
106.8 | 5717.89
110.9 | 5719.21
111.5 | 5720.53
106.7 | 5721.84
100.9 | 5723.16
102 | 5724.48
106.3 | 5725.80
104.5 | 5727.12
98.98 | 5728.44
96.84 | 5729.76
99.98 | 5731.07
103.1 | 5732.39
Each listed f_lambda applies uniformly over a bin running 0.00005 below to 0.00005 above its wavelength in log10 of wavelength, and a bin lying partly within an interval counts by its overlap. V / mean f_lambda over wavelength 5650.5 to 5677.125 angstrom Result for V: 101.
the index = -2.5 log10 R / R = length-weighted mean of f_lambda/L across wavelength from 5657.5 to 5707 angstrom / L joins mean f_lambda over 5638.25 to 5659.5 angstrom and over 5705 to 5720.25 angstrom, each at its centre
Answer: 0.01 mag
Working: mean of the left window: 104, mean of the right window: 103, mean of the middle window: 102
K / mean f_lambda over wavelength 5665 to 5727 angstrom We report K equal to 104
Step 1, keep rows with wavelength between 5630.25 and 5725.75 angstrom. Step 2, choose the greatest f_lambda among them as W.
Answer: 112.6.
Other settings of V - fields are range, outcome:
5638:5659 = 105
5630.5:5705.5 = 103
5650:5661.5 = 103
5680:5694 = 106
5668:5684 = 102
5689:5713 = 104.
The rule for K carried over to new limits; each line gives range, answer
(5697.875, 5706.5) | 101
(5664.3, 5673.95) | 99.4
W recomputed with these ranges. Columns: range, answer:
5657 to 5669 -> 101.1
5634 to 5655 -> 111.3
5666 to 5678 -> 104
